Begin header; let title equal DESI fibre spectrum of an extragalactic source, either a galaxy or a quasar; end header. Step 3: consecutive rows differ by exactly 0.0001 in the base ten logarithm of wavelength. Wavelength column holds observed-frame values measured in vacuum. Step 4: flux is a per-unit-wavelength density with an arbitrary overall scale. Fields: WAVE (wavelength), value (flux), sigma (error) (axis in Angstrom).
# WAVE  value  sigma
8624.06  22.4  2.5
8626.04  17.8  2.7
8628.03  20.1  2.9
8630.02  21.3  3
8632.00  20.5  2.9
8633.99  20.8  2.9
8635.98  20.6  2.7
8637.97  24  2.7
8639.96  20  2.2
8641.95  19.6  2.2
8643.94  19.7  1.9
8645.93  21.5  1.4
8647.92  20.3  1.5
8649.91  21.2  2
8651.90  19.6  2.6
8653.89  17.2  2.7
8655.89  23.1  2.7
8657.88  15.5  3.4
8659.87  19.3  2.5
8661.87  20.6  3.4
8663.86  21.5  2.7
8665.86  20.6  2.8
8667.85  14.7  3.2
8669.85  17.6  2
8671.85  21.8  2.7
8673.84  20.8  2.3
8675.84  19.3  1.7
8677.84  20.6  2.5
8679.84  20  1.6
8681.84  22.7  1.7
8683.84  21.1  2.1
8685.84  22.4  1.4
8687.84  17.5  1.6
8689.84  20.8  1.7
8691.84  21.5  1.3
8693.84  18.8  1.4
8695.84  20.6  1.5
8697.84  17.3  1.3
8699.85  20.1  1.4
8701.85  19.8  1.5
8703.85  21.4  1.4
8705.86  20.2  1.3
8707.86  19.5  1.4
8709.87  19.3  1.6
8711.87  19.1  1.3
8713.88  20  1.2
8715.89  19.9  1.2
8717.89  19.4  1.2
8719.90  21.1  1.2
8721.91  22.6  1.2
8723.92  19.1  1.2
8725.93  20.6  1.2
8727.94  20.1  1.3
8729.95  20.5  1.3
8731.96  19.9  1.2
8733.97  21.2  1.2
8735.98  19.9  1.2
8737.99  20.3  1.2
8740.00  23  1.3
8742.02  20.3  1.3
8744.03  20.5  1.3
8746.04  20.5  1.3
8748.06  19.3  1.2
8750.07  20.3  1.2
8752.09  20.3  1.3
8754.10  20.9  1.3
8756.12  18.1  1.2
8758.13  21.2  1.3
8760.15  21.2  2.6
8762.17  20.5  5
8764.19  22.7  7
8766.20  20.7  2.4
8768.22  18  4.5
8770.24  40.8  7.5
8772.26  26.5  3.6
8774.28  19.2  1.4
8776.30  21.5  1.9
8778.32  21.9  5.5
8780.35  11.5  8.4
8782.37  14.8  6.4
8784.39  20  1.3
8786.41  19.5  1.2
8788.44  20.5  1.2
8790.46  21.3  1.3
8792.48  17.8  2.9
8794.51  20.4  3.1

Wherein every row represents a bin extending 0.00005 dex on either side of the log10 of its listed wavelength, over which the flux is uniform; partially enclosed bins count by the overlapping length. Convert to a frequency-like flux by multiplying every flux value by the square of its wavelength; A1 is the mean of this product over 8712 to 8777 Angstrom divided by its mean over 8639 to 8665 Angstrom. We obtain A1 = 1.09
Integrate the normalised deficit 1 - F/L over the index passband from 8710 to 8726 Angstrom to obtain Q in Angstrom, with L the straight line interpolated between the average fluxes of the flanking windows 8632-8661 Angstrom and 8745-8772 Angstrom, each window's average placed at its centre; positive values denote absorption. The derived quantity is 0.9 Angstrom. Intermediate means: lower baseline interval 20.2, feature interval 20.2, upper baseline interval 22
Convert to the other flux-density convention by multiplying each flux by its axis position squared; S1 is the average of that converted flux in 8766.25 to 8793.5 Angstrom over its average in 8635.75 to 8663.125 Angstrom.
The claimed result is 1.07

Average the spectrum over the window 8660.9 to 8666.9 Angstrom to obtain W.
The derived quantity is 20.9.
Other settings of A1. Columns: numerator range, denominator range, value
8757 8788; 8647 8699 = 1.10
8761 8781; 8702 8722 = 1.13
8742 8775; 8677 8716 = 1.10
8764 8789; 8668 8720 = 1.09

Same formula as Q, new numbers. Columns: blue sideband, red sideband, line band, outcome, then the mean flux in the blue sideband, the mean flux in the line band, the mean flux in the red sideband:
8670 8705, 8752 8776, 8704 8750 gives 2.5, 20.3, 20.3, 22.6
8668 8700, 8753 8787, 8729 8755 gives 0.3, 20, 20.5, 21.1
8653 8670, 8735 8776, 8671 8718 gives -0.6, 19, 20.2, 21.7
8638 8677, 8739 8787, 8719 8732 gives 0.0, 19.8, 20.6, 21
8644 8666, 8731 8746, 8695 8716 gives 0.7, 20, 19.7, 20.7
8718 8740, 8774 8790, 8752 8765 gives -0.8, 20.6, 20.7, 18.7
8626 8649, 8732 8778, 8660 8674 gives 0.9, 20.6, 19.6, 21.6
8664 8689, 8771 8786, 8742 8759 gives -0.3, 20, 20.1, 19.7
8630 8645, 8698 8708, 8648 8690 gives 1.1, 20.8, 19.9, 20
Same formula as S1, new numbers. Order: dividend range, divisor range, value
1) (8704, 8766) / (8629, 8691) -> 1.03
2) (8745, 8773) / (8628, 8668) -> 1.13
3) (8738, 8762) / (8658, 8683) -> 1.05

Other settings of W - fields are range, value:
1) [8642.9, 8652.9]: 20.5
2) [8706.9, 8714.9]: 19.5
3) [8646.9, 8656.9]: 20.3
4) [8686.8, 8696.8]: 19.9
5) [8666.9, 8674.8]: 18.7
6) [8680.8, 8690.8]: 20.9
